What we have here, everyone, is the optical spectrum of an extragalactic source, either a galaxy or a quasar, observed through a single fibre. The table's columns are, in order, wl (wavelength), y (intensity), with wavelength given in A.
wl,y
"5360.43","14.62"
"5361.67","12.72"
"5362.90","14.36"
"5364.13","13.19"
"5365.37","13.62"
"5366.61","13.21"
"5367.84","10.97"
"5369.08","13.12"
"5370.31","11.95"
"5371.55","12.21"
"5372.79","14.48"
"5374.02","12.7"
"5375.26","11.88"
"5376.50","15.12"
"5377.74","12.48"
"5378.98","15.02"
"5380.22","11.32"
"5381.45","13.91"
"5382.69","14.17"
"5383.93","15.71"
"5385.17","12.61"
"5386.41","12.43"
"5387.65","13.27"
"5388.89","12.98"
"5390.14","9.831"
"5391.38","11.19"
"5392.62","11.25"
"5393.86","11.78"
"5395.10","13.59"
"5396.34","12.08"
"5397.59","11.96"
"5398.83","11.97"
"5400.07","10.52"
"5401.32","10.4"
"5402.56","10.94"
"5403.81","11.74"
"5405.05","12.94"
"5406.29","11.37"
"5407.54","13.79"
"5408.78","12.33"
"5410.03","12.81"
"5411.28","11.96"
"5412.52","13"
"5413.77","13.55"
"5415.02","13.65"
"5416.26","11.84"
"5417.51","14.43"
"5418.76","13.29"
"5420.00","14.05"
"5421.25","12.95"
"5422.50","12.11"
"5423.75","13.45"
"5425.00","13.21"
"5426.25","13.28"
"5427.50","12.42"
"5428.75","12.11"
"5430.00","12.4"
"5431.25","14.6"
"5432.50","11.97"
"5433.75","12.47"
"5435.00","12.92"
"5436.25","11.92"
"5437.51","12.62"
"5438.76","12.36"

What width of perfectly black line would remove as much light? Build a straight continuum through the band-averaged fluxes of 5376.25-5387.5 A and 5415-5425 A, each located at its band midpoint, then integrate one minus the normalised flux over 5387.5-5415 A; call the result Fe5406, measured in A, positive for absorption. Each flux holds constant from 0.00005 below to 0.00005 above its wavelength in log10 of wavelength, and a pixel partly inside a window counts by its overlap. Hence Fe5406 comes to 2.7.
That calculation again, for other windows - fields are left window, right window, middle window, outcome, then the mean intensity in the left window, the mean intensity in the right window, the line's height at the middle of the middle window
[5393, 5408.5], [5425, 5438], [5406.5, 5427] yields -1.2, 11.9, 12.7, 12.3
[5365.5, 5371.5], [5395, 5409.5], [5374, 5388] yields -1.4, 12.4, 11.9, 12.2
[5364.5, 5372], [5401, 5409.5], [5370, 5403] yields -0.7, 12.5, 12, 12.3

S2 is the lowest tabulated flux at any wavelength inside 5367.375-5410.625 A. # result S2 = 9.831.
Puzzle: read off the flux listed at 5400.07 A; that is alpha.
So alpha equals 10.52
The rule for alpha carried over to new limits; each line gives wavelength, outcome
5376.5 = 15.12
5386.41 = 12.43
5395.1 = 13.59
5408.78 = 12.33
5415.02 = 13.65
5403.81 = 11.74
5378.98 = 15.02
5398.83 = 11.97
